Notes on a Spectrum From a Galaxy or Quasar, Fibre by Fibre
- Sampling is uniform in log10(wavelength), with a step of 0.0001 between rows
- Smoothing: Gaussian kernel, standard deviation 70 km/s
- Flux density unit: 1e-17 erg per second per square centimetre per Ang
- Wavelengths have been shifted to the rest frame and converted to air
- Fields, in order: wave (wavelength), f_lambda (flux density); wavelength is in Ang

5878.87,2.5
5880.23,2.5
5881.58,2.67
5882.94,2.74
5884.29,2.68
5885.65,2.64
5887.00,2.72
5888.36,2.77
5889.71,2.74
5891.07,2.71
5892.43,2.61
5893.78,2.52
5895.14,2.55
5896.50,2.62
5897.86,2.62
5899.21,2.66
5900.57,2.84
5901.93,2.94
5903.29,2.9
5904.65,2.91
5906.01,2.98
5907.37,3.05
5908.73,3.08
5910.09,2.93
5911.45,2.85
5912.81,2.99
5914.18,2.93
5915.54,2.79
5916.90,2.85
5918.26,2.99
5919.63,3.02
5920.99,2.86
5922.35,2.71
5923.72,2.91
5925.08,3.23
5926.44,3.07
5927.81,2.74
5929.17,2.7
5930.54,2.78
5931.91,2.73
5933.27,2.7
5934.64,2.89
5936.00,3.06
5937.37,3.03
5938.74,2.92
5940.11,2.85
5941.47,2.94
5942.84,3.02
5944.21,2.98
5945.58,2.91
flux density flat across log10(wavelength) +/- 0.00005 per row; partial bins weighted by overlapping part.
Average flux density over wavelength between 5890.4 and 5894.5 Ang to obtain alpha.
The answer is 2.61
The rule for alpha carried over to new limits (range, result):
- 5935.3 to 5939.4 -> 3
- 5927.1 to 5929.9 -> 2.72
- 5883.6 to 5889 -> 2.7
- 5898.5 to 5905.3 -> 2.85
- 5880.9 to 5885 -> 2.69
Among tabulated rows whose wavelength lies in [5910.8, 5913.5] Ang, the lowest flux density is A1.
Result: 2.85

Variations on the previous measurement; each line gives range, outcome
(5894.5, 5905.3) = 2.55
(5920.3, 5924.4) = 2.71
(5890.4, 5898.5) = 2.52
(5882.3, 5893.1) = 2.61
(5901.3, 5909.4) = 2.9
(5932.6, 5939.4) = 2.7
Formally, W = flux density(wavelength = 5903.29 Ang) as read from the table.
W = 2.9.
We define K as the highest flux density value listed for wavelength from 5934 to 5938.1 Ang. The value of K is 3.06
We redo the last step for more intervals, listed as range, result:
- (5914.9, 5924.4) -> 3.02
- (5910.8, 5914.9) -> 2.99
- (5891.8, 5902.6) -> 2.94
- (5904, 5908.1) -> 3.05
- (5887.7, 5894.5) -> 2.77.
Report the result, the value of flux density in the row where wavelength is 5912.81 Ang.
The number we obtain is 2.99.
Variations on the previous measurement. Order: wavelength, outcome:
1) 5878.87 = 2.5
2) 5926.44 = 3.07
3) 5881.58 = 2.67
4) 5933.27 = 2.7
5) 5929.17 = 2.7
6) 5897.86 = 2.62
